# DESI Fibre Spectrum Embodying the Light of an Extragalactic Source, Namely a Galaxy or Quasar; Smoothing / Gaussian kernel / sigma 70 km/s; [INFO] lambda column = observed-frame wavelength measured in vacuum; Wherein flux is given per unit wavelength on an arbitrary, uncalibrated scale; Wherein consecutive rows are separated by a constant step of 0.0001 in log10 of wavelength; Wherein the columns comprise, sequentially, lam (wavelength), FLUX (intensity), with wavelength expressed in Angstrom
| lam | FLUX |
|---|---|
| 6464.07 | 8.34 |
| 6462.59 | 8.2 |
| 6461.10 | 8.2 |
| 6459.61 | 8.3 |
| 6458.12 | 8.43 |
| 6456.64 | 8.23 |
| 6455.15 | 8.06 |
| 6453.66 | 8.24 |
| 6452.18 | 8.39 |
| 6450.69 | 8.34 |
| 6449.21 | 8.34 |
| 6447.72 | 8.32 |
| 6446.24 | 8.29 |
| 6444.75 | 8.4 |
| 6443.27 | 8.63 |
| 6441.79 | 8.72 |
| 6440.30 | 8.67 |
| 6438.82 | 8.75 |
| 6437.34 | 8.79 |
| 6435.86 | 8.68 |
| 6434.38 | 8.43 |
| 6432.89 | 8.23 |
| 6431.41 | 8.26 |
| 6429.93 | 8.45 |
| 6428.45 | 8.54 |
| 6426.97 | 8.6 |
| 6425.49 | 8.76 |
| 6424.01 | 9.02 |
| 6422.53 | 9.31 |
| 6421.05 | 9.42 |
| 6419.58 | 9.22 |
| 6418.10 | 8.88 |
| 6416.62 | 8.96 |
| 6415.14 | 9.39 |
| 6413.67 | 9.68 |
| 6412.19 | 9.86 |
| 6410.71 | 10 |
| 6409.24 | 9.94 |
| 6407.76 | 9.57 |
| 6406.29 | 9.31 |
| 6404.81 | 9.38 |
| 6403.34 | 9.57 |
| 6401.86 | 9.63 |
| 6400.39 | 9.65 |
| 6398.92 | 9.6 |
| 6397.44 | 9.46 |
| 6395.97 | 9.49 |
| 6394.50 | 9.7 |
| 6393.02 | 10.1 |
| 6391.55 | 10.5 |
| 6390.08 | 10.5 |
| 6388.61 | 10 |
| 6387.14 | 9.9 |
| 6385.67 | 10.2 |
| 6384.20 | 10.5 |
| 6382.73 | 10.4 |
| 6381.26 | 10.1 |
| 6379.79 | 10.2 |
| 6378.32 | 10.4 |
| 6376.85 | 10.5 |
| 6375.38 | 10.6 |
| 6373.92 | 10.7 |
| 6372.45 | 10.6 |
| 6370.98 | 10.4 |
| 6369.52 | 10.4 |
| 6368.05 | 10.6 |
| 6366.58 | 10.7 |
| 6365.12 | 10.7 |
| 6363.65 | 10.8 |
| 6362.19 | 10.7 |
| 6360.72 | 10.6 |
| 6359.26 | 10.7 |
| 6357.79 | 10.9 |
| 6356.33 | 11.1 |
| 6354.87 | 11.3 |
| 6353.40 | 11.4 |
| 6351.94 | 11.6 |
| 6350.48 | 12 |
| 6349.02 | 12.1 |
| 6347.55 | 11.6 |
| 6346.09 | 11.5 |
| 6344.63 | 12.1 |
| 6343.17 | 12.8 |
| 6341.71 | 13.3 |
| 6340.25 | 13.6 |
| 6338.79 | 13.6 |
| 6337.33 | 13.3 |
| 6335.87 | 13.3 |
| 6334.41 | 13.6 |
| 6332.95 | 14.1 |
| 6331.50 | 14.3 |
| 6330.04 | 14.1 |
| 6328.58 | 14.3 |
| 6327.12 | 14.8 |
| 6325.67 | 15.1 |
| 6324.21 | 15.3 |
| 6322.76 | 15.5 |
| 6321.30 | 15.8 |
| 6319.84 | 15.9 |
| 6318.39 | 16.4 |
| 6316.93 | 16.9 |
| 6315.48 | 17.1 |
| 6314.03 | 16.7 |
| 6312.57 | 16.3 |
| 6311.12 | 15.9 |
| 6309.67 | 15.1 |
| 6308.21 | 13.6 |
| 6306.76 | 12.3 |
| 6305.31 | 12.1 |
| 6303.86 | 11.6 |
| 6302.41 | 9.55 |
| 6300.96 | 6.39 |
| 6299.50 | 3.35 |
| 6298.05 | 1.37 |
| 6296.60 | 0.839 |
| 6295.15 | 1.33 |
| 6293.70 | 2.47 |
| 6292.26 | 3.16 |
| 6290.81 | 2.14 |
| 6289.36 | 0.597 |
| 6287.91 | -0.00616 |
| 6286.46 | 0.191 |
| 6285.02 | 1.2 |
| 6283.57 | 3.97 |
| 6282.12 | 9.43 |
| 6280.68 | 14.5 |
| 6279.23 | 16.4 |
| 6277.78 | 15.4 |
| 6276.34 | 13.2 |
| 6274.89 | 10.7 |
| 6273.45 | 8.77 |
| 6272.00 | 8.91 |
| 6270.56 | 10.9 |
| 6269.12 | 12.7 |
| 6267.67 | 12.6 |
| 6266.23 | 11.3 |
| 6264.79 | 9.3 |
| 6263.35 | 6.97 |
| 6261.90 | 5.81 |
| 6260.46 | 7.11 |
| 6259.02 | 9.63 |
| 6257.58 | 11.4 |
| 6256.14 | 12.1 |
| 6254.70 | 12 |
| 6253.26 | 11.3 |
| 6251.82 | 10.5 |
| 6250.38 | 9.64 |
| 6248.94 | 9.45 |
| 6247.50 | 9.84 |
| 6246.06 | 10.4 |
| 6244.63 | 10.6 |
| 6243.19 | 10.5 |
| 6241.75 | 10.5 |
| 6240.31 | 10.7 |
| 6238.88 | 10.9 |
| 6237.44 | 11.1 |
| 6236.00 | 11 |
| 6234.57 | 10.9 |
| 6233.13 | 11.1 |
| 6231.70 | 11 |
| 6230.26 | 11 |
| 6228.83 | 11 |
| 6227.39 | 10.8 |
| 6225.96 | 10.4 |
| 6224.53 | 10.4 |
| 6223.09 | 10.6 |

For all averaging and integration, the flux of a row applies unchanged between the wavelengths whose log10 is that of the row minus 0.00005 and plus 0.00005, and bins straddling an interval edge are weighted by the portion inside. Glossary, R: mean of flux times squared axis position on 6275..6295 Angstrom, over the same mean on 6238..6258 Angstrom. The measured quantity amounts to 0.6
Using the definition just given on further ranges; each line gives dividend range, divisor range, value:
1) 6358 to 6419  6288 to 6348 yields 0.90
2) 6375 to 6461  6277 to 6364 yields 0.87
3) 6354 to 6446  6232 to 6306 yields 1.18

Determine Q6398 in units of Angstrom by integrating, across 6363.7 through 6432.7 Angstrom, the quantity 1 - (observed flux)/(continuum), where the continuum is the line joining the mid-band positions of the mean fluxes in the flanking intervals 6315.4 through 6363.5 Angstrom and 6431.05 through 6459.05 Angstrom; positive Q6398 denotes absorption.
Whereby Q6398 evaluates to 5.15 Angstrom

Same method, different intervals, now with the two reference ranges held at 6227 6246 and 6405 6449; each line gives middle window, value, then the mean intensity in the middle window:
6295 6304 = 4.8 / 4.71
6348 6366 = -2.9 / 11.2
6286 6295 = 7.7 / 1.46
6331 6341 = -3.9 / 13.7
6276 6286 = 0.2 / 10.2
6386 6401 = -1.0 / 9.9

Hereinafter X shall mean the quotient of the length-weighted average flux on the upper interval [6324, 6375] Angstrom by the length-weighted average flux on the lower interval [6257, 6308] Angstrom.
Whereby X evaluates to 1.6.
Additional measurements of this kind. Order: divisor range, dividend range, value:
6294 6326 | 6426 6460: 0.71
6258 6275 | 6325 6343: 1.46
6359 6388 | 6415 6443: 0.84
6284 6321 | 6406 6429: 1.09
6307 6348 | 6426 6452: 0.59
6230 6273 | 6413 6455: 0.84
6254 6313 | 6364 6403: 1.19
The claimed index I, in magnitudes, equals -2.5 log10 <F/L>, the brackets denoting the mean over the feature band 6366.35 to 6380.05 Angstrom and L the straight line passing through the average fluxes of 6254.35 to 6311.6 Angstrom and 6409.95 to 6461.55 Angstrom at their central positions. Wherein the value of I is -0.22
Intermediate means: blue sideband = 8.35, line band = 10.5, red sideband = 8.71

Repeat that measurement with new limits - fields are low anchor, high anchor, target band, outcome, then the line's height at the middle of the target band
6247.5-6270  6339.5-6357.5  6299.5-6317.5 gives -0.18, 11.2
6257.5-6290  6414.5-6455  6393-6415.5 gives -0.12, 8.67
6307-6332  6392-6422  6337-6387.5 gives 0.12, 12.6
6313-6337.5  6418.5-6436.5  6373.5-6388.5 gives 0.13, 11.7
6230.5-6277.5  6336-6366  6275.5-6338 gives 0.06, 11.2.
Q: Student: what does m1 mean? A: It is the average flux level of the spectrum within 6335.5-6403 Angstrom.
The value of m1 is 10.9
